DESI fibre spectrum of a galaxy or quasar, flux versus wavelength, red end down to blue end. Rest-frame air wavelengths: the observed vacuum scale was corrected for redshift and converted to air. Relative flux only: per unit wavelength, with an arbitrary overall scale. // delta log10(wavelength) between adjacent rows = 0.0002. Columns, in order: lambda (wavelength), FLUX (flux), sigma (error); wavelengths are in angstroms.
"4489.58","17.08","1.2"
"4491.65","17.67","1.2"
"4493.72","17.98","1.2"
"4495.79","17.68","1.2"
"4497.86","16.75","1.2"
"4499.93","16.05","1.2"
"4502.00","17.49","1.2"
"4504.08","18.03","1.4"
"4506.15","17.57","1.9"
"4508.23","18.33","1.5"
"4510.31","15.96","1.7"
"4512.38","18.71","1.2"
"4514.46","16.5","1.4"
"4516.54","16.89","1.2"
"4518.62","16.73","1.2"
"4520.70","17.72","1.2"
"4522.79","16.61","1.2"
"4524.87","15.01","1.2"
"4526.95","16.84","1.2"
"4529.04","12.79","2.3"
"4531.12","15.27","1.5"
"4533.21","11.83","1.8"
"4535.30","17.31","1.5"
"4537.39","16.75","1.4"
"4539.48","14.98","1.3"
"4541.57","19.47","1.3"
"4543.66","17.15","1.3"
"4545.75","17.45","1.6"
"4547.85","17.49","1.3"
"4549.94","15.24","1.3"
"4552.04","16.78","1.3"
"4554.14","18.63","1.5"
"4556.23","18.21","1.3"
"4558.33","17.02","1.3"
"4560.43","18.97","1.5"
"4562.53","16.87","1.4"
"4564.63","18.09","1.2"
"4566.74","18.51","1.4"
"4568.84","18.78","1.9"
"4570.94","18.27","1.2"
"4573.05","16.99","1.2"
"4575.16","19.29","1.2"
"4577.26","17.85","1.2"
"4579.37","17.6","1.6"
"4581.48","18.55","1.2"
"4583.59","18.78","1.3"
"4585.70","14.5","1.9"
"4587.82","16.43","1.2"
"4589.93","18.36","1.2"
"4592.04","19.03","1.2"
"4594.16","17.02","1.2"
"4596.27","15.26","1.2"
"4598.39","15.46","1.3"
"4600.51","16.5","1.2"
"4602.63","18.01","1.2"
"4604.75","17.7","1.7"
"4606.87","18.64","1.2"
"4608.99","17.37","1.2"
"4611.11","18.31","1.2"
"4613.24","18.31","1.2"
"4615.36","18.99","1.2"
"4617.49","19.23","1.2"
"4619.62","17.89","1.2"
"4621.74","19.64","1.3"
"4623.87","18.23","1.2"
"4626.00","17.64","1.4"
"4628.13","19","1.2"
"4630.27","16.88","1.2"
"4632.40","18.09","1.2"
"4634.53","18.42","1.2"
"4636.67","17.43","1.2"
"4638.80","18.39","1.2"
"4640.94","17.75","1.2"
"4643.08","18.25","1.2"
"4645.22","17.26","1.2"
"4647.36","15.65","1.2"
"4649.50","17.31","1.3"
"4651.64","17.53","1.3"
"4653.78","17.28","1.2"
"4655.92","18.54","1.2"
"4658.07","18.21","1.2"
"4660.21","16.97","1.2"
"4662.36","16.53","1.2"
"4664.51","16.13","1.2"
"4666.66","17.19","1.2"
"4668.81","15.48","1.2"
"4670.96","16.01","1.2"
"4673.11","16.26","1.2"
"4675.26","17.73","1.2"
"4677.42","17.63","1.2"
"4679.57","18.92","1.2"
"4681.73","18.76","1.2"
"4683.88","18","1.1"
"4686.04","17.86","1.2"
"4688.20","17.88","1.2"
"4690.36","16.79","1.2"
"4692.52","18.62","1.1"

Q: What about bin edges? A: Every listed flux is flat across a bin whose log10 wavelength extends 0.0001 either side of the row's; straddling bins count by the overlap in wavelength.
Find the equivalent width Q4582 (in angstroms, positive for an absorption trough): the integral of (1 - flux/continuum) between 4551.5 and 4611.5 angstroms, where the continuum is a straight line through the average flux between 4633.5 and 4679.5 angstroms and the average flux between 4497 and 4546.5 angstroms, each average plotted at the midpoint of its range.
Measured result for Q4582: -2.70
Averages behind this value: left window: 16.6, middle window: 17.6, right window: 17.3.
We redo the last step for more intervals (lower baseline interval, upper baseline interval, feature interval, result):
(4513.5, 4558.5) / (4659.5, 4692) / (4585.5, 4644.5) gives -3.1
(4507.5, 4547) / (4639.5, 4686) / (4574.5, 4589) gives -0.6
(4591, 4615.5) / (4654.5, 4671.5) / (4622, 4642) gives -1.0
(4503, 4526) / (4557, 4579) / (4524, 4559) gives 2.4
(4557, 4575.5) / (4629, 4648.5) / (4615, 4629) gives -0.8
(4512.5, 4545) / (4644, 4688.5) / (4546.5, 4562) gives -1.0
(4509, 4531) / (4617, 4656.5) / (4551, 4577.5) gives -1.7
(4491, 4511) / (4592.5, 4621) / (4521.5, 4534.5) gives 1.9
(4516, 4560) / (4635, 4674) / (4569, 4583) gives -1.2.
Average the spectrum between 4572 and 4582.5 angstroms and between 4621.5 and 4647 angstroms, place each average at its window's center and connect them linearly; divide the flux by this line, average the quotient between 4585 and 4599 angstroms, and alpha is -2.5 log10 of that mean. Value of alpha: 0.09 mag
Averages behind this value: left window 18.1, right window 18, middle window 16.7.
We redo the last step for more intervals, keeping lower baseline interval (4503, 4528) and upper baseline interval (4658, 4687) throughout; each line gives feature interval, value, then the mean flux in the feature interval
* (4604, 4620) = -0.071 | 18.3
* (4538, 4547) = -0.009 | 17.2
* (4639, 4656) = -0.014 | 17.4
